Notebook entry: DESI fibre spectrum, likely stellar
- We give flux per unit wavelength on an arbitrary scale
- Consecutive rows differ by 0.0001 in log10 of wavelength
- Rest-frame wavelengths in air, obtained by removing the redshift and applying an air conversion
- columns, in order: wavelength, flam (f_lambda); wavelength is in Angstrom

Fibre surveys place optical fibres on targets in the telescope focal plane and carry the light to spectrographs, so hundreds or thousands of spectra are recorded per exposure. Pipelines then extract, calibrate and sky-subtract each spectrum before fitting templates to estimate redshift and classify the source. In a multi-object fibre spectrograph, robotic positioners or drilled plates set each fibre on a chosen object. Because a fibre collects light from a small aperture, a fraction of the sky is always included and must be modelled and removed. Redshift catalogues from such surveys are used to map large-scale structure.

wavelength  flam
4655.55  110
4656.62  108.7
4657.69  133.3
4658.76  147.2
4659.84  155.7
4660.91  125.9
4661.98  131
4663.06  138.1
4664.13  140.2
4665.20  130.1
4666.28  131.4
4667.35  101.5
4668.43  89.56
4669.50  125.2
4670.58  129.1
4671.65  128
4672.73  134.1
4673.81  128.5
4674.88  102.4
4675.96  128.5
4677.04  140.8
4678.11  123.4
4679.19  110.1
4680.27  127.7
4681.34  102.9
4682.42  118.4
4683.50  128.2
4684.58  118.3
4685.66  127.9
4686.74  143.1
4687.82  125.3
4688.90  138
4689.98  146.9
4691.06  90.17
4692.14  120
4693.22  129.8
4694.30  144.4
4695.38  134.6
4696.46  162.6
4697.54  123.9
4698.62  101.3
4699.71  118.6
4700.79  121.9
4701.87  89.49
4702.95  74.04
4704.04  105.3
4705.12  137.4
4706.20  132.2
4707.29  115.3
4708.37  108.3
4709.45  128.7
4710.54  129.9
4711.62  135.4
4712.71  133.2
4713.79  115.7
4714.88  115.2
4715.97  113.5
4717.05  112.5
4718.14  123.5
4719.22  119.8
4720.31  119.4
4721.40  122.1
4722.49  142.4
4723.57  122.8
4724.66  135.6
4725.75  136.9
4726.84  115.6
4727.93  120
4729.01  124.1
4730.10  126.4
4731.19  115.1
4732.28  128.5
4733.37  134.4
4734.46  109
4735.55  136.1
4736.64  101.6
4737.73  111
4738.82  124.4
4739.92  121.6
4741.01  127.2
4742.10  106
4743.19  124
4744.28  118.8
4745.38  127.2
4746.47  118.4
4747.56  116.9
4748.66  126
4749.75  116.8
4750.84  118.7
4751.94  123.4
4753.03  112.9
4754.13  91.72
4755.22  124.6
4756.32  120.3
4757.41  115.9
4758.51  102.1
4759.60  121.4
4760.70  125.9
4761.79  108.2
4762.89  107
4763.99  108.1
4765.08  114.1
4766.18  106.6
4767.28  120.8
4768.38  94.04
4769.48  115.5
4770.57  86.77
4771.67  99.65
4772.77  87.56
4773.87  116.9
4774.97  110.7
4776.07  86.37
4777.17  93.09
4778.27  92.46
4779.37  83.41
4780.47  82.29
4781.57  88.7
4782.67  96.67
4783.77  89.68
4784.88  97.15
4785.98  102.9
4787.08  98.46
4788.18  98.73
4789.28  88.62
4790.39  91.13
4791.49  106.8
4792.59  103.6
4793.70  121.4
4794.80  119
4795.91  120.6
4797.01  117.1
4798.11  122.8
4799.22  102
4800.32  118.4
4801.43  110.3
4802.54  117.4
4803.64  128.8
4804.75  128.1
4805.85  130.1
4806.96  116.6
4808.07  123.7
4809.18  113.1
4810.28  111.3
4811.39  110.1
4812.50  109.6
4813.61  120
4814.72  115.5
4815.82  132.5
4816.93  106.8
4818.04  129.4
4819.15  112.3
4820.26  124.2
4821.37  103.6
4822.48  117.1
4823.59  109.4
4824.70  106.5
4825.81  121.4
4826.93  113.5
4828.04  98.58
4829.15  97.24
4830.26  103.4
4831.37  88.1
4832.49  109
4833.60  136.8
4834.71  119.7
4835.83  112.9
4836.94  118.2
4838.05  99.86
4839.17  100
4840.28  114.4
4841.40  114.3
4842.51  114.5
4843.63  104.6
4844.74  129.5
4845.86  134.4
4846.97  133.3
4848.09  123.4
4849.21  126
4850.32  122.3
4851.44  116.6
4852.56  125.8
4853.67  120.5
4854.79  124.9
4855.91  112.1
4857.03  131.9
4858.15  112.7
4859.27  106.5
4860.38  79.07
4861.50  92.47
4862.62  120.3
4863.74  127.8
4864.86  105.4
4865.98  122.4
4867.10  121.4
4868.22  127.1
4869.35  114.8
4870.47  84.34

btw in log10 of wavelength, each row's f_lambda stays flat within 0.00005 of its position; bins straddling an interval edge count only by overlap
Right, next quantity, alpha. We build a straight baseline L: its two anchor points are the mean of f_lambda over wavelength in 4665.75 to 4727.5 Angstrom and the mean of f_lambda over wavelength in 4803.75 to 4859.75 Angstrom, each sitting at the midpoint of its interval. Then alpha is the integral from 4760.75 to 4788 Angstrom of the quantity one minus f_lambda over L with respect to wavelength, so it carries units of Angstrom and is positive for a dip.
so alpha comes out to 4.3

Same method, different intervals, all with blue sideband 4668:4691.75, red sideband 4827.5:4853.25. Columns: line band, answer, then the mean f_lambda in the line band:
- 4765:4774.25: 1.1 Angstrom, 104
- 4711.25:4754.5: -0.2 Angstrom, 121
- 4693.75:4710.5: 0.3 Angstrom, 120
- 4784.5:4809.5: 1.1 Angstrom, 112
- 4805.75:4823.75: 0.0 Angstrom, 117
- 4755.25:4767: 0.5 Angstrom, 114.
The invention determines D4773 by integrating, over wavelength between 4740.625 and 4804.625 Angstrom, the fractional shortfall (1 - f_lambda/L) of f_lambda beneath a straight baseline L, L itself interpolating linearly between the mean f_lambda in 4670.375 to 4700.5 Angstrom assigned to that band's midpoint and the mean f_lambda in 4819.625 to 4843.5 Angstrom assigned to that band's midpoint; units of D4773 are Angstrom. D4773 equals 4.5 Angstrom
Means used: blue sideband 126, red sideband 110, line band 109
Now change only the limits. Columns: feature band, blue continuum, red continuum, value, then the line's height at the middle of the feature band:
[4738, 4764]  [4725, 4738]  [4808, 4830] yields 0.7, 120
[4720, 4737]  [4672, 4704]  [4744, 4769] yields -1.0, 118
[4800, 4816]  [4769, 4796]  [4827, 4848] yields -2.0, 105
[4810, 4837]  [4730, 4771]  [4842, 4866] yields 0.9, 117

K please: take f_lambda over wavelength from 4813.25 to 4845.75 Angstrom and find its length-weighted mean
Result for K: 113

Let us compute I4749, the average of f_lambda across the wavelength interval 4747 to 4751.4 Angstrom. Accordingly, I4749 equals 120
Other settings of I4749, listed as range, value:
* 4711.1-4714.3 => 128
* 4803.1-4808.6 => 125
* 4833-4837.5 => 122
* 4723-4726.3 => 132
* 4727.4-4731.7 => 122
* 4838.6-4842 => 110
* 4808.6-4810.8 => 113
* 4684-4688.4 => 129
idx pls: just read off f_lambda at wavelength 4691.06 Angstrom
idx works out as 90.17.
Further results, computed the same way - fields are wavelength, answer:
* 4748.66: 126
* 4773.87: 116.9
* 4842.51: 114.5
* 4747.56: 116.9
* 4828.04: 98.58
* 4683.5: 128.2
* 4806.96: 116.6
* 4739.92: 121.6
